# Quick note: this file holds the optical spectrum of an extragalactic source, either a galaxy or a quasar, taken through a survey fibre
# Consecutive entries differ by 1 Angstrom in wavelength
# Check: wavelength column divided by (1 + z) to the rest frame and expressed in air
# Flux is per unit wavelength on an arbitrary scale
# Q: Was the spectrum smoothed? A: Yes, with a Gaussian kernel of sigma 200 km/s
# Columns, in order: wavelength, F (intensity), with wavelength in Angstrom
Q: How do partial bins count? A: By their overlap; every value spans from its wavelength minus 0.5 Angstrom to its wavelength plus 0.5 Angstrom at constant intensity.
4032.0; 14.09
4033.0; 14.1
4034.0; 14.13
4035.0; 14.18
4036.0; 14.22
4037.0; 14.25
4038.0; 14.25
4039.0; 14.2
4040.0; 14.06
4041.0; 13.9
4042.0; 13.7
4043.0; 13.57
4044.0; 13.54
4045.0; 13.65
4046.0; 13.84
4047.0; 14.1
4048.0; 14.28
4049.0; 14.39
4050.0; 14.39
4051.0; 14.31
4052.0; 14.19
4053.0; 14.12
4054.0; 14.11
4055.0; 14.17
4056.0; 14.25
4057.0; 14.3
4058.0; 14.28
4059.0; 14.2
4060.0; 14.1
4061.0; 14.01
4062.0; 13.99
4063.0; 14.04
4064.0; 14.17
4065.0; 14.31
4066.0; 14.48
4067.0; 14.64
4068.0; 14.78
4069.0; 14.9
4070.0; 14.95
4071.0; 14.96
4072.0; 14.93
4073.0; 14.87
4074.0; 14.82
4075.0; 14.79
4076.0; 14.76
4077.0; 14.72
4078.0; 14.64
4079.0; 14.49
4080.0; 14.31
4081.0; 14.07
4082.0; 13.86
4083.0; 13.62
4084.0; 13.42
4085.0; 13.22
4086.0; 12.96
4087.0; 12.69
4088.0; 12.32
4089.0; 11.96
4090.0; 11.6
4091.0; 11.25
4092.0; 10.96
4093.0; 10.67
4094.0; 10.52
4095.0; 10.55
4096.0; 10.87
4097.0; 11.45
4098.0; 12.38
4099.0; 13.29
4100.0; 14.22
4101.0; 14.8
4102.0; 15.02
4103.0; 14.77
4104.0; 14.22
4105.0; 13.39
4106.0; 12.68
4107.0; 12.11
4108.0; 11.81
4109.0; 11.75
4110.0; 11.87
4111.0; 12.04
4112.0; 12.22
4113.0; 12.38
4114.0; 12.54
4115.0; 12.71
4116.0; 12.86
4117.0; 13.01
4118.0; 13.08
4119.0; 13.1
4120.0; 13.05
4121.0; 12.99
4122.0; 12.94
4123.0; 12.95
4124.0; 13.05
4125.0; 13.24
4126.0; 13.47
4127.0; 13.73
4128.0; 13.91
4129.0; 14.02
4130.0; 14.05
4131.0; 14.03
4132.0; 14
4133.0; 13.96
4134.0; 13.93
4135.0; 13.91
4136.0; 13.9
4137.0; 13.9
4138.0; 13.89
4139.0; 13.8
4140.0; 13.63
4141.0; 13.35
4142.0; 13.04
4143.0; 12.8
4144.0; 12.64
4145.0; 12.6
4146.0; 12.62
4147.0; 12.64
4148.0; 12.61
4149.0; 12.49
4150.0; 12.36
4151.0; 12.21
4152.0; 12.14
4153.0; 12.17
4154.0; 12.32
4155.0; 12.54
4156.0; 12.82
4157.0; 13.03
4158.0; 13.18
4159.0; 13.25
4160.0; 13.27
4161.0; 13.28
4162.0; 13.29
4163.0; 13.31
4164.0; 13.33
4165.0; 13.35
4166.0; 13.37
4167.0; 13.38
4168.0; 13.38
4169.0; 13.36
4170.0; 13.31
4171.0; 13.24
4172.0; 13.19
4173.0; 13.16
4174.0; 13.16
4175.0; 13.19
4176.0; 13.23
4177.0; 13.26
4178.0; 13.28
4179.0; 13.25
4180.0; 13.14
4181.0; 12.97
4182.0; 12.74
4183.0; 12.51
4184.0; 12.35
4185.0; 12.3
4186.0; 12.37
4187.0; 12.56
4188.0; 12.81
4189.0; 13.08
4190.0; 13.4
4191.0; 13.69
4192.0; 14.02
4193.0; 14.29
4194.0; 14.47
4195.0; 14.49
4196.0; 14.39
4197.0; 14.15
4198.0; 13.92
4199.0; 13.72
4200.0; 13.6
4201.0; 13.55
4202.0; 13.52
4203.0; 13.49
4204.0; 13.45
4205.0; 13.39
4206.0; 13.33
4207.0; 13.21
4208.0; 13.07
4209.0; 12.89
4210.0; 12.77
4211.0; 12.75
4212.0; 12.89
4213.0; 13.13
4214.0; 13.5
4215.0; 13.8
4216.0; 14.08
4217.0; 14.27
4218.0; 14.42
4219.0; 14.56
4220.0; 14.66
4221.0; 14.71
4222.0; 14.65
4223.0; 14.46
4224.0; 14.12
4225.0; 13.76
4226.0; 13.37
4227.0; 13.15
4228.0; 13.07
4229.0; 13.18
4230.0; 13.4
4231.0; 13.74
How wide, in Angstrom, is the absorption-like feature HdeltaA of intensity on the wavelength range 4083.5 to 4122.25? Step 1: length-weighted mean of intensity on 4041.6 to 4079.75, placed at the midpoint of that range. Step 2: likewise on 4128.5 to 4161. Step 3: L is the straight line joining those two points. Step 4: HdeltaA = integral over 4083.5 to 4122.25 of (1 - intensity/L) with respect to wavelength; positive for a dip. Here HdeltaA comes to 3.4 Angstrom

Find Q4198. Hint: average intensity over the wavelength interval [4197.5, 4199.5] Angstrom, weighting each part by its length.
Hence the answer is 13.8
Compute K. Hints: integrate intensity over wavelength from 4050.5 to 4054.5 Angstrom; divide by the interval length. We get 14.2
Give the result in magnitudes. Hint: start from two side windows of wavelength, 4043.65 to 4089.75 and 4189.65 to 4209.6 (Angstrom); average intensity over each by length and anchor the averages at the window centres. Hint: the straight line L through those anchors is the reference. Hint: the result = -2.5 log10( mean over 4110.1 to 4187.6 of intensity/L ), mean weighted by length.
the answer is 0.06 mag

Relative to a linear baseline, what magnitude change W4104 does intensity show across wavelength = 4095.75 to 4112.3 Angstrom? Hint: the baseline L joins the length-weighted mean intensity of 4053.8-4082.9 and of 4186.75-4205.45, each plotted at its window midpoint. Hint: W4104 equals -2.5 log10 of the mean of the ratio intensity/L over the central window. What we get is 0.11 mag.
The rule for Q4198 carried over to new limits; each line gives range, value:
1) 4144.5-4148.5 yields 12.6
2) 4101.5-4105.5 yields 14.3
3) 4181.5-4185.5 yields 12.5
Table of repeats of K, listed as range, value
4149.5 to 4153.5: 12.2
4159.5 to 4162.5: 13.3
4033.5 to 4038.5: 14.2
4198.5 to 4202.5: 13.6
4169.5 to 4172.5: 13.2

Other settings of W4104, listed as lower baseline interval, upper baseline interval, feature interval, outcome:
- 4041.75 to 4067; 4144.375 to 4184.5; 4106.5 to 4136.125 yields 0.027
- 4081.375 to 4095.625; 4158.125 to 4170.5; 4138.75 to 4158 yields 0.029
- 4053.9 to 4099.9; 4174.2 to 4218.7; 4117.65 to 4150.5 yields 0.011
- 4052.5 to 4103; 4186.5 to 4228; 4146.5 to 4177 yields 0.055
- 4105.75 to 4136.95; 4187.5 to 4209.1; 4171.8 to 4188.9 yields 0.050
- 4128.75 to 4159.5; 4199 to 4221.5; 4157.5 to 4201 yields 0.005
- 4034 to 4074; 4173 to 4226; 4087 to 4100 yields 0.205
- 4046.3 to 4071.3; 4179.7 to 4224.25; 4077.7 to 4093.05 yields 0.101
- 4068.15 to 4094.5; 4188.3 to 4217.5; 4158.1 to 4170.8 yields 0.020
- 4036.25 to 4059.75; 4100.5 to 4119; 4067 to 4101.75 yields 0.008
